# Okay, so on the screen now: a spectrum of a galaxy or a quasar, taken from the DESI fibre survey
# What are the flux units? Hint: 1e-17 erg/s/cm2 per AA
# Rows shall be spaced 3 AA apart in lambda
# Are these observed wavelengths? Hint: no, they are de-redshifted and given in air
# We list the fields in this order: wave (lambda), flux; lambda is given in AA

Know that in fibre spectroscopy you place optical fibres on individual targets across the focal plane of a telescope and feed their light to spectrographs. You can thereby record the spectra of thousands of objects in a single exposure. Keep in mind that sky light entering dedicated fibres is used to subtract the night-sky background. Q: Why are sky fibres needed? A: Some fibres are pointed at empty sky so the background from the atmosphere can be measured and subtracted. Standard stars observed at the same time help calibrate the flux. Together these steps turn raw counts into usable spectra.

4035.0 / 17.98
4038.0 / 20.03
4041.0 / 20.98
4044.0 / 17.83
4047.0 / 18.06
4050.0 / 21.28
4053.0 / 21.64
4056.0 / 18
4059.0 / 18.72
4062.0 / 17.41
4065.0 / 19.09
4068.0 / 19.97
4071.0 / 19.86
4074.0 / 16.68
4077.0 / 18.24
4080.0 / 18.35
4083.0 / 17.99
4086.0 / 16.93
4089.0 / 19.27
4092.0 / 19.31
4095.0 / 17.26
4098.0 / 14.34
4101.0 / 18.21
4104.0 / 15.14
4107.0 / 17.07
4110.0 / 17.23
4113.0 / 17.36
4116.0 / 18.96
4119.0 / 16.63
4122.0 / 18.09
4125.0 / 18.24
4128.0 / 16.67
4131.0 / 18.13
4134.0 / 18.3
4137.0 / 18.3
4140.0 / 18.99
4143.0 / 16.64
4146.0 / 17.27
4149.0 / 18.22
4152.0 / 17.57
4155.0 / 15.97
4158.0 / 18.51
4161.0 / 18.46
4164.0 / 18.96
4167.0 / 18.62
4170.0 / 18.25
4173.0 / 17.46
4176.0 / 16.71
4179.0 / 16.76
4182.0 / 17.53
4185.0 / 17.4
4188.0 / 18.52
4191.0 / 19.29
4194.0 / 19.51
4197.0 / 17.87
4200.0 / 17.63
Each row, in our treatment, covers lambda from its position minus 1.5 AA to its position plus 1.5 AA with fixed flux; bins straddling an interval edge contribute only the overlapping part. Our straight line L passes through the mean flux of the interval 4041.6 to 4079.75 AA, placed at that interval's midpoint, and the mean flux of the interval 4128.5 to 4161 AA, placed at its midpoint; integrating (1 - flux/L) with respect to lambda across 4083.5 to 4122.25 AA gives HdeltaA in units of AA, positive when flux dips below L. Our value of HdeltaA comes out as 2.1 AA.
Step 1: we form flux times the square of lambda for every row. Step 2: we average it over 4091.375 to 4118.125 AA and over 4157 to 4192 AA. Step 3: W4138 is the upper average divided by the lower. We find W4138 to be 1.09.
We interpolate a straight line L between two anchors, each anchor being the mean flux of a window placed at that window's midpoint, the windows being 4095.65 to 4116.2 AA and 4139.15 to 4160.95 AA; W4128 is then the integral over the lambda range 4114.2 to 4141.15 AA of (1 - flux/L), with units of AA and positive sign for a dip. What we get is -1.3 AA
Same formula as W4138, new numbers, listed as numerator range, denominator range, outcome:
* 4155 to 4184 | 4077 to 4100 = 1.05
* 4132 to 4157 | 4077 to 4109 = 1.04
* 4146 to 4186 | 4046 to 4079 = 0.98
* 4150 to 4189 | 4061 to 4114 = 1.04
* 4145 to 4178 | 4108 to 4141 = 1.01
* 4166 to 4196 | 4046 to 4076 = 1.00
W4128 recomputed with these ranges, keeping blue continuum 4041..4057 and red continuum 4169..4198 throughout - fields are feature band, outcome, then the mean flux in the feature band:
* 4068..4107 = 2.85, 17.7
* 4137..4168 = 0.63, 17.9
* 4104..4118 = 1.08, 17.3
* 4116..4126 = 0.46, 17.8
